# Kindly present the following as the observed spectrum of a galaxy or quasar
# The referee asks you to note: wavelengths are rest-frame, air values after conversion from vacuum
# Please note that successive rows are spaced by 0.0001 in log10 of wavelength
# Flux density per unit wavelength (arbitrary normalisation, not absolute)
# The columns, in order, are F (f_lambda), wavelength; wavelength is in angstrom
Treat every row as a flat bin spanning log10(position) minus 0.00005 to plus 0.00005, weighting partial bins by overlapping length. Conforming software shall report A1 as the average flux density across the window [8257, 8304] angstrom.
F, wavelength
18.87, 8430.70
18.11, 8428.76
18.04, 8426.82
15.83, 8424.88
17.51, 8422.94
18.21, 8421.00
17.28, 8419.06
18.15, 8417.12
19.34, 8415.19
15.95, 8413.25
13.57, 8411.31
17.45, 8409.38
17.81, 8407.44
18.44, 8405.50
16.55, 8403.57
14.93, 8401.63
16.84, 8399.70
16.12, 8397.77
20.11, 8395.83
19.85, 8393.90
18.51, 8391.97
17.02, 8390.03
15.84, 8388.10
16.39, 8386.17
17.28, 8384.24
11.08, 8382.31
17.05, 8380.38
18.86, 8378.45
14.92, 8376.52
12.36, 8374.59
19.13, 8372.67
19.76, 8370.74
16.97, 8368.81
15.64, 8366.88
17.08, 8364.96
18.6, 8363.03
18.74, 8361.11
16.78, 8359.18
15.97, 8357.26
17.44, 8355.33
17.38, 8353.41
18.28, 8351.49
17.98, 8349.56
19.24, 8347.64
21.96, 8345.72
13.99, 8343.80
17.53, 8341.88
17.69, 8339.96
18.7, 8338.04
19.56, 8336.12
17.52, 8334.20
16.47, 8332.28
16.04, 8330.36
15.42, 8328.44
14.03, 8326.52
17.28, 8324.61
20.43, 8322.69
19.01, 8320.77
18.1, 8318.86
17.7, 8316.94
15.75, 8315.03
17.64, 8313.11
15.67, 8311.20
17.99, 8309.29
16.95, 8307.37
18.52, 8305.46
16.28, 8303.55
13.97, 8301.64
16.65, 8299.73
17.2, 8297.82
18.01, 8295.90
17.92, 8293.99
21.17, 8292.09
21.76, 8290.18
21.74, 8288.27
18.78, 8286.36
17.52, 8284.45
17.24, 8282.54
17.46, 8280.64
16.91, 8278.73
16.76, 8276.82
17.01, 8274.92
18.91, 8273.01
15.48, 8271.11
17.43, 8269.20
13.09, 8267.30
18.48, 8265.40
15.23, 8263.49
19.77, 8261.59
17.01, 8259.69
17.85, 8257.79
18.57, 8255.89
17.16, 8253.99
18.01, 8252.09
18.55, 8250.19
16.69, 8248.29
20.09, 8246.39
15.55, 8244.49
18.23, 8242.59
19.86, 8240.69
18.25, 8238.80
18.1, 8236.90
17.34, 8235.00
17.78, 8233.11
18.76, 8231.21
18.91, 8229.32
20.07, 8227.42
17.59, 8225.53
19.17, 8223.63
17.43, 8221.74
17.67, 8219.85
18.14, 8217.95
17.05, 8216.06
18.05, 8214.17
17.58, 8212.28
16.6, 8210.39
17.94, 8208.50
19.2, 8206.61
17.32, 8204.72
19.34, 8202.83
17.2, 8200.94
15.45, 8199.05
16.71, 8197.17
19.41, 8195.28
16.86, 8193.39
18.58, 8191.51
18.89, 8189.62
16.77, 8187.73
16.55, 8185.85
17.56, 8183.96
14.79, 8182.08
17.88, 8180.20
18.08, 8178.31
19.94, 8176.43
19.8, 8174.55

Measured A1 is 17.6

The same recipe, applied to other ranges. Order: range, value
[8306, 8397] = 17.3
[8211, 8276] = 17.8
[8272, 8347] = 17.7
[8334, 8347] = 18.2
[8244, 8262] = 17.9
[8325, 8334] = 15.8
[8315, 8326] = 18.1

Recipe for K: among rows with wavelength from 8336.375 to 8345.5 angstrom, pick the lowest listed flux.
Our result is 13.99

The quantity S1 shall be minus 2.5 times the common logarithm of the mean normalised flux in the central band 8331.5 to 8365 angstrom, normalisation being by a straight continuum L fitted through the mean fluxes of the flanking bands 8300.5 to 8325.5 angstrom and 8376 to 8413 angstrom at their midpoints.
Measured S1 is -0.048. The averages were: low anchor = 17.3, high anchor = 16.8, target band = 17.9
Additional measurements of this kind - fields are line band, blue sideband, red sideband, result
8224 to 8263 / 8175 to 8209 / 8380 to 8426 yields -0.04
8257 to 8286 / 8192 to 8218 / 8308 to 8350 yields 0.03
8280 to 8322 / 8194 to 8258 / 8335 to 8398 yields -0.01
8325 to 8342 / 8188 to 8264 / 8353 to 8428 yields 0.02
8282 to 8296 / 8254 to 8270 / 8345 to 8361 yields -0.11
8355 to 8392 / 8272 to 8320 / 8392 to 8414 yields 0.04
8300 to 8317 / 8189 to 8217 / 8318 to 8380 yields 0.05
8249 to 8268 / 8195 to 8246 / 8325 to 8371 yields 0.02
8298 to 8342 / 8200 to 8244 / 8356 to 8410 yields 0.02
